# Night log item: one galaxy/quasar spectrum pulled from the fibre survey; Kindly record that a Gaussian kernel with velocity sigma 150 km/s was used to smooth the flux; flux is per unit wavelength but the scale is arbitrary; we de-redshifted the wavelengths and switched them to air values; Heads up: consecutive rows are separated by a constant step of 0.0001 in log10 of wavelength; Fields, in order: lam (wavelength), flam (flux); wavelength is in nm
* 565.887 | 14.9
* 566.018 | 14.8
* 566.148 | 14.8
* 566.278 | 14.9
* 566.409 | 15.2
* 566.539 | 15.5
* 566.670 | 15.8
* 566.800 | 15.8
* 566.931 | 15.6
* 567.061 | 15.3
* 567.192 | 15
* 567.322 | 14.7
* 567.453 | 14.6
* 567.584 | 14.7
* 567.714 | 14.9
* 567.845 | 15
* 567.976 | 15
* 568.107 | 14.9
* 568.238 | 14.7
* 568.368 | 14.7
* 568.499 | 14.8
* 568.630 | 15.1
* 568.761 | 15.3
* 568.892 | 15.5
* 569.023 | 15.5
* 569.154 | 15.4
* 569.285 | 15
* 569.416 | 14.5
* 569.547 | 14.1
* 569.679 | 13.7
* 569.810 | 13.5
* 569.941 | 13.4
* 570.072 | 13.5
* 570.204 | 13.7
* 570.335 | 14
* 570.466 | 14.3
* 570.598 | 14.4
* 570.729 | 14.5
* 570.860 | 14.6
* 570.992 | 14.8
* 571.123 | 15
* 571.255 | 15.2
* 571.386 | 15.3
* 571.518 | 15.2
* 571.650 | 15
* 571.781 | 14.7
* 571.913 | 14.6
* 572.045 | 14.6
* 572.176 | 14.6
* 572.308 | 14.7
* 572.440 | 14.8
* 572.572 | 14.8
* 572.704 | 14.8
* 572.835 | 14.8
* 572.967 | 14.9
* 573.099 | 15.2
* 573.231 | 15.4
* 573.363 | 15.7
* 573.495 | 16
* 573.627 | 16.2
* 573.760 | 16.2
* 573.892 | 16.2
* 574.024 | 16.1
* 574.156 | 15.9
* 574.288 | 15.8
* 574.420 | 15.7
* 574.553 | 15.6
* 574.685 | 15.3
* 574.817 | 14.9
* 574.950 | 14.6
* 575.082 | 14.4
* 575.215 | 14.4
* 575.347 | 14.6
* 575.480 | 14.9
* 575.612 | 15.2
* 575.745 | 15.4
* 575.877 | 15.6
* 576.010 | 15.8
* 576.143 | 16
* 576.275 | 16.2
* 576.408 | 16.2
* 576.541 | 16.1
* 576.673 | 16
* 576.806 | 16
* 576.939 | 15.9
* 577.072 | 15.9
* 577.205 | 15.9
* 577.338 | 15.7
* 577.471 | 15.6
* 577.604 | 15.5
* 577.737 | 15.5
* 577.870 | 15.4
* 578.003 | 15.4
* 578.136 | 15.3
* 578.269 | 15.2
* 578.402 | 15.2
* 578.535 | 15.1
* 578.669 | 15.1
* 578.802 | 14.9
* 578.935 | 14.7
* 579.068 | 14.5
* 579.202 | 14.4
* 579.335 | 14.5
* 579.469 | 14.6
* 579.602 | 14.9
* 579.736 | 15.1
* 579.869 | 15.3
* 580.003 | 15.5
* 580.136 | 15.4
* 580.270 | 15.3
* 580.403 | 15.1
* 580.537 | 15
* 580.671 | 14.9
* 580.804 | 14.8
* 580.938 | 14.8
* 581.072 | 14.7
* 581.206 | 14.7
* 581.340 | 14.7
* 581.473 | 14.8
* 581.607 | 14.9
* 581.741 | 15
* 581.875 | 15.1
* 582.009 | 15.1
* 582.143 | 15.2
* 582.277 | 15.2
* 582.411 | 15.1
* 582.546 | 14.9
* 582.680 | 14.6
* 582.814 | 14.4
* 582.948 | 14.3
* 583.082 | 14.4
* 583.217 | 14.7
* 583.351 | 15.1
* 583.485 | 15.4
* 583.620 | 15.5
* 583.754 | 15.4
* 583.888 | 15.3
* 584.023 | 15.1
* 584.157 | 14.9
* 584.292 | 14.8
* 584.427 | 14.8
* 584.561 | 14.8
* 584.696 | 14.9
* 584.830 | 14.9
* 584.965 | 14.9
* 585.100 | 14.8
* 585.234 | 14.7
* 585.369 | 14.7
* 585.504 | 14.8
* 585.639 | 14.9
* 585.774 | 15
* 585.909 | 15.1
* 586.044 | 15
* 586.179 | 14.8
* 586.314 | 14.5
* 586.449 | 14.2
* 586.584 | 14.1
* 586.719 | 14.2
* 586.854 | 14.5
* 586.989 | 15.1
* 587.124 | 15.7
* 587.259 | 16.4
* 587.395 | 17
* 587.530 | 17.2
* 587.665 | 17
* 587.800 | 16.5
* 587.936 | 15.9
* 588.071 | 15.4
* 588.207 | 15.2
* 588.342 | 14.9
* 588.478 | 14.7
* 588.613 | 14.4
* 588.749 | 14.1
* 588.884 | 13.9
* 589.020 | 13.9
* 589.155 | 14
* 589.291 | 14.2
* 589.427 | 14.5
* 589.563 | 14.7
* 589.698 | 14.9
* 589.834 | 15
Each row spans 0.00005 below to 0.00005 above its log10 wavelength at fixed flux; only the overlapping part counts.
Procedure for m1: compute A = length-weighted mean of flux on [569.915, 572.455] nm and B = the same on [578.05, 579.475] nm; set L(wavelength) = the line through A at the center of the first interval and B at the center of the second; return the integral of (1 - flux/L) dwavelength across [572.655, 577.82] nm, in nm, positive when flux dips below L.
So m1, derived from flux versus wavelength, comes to -0.29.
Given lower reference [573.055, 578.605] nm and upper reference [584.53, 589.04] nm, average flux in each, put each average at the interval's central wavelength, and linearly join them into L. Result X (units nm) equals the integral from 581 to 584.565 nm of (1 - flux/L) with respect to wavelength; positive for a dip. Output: 0.08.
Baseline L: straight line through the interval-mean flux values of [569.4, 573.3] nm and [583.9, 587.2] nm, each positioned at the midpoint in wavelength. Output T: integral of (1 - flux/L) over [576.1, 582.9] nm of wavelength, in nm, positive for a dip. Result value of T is -0.23 nm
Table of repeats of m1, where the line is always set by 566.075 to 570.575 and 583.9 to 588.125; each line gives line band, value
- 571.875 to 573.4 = 0.00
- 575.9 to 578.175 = -0.12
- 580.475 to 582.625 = 0.02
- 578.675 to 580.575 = 0.01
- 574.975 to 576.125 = -0.01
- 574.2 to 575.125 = -0.02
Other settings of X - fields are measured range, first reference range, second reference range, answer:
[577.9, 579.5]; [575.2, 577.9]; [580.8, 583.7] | 0.04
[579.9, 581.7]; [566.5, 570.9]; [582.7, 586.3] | -0.02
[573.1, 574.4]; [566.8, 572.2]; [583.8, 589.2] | -0.10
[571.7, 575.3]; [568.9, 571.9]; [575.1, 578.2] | -0.04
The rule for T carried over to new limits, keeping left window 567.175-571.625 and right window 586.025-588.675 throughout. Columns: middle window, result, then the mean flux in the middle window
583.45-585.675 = 0.04 nm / 15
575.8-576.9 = -0.08 nm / 16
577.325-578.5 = -0.03 nm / 15.4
